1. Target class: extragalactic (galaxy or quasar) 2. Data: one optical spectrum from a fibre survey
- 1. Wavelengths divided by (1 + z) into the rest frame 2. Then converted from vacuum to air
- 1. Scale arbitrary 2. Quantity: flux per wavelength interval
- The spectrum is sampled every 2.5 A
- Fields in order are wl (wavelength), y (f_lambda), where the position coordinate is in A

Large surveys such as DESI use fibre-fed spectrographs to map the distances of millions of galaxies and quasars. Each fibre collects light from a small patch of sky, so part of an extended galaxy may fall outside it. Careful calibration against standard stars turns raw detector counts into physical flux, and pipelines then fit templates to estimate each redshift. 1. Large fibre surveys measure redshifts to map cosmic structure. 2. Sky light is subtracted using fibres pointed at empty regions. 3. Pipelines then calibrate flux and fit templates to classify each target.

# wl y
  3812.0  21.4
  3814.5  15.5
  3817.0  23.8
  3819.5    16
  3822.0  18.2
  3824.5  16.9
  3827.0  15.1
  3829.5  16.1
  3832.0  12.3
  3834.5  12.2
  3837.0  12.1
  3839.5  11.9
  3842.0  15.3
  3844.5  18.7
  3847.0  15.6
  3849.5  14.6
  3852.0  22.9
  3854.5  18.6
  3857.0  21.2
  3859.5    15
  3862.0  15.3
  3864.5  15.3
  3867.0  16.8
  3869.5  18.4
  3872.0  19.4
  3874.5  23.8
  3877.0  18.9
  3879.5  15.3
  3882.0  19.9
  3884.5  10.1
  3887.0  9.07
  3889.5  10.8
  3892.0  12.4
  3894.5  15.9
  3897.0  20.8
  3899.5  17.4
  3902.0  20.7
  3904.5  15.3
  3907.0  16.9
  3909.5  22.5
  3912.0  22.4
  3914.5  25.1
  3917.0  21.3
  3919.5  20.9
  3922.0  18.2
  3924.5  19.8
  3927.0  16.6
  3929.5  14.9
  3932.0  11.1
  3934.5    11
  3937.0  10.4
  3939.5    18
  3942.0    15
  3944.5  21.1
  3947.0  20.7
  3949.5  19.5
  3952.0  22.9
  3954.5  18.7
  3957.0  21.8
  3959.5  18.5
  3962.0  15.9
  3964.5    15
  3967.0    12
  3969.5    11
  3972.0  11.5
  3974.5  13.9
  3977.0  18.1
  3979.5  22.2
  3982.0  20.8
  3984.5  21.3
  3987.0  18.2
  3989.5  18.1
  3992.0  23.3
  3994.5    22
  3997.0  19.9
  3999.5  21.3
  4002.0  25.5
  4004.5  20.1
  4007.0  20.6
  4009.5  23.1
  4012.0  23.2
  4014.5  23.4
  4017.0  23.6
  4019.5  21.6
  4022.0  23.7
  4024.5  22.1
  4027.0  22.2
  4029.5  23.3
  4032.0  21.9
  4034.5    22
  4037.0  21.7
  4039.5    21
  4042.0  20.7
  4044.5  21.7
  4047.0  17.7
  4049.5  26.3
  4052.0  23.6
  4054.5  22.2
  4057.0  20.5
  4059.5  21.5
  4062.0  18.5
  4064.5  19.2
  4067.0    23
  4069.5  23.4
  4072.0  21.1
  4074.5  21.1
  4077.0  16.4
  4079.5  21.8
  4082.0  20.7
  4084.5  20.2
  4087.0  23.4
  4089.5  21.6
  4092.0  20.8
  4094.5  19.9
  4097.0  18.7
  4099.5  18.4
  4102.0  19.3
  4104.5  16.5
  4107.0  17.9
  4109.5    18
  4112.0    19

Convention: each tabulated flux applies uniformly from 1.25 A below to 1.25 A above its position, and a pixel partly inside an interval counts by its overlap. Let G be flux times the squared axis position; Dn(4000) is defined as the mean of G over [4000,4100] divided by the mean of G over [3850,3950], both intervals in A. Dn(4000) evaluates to 1.33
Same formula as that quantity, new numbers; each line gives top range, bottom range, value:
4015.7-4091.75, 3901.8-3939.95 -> 1.30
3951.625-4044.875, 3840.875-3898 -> 1.29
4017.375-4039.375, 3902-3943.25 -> 1.34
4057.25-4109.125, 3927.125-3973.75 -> 1.34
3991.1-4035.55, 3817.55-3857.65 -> 1.51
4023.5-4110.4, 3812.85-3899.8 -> 1.42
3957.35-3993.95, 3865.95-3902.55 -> 1.10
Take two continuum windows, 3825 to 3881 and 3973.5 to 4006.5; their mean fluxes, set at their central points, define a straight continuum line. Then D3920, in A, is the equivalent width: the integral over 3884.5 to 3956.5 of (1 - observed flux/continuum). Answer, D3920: 4.3 A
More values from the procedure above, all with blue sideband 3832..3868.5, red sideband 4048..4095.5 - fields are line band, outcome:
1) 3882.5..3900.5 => 3.2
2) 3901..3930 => -3.5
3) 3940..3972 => 1.8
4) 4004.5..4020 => -2.0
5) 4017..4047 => -2.3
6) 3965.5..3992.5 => 2.8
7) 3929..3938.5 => 3.3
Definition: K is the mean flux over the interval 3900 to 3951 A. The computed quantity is 18.1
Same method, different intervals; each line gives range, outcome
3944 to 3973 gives 17.3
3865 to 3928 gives 17.9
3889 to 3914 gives 17.9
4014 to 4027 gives 22.8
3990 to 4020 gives 22.2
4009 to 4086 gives 21.7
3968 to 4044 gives 20.7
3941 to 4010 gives 19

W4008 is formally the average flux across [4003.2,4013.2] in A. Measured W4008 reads 21.8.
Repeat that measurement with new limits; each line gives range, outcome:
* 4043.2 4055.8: 22.3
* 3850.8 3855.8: 20.7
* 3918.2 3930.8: 18.1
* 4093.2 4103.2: 19.1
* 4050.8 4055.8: 22.9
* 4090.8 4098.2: 19.8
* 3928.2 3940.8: 13.1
